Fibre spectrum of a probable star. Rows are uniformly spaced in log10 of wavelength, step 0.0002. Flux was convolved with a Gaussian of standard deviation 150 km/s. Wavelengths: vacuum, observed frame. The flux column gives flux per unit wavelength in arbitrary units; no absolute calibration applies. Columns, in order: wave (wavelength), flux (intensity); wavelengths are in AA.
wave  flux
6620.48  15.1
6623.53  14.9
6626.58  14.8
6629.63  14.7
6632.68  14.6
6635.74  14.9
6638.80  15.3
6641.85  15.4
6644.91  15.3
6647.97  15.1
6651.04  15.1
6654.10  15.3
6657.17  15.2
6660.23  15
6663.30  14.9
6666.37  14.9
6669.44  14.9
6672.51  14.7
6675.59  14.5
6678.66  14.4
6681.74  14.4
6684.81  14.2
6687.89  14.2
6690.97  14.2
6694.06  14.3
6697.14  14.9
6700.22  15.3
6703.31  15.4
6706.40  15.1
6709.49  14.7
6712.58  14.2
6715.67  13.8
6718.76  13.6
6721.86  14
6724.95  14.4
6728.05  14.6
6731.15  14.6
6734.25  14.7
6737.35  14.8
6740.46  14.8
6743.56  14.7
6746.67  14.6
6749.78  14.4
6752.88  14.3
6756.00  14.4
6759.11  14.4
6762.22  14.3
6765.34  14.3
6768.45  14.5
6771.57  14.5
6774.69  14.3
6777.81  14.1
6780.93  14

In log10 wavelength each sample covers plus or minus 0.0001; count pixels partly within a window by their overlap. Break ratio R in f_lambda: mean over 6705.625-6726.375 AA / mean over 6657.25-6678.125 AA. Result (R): 0.96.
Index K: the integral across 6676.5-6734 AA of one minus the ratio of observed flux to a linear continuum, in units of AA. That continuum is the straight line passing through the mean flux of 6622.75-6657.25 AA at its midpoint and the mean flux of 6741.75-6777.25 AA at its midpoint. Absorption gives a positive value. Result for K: 0.9 AA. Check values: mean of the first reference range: 15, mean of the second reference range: 14.4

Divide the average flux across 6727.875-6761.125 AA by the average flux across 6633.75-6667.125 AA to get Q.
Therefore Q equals 0.96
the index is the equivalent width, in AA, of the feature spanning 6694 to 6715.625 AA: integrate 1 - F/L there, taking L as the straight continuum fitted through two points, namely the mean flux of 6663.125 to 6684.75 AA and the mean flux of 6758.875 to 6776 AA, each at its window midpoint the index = -0.4 AA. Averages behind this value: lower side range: 14.6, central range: 14.8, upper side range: 14.4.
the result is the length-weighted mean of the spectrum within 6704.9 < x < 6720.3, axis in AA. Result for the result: 14.3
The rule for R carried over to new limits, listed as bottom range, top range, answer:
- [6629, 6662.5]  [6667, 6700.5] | 0.96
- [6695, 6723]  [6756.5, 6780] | 0.98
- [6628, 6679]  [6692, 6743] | 0.97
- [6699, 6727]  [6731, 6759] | 1.01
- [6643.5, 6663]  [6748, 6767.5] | 0.95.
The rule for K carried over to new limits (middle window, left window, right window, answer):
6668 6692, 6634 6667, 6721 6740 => 0.8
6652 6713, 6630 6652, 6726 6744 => 0.6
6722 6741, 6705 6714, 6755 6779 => -0.1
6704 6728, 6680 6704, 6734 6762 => 0.4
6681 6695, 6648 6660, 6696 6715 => 0.7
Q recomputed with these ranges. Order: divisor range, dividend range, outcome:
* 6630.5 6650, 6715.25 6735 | 0.94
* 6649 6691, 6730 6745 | 1.00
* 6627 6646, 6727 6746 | 0.98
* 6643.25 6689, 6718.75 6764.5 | 0.98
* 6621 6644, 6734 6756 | 0.98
